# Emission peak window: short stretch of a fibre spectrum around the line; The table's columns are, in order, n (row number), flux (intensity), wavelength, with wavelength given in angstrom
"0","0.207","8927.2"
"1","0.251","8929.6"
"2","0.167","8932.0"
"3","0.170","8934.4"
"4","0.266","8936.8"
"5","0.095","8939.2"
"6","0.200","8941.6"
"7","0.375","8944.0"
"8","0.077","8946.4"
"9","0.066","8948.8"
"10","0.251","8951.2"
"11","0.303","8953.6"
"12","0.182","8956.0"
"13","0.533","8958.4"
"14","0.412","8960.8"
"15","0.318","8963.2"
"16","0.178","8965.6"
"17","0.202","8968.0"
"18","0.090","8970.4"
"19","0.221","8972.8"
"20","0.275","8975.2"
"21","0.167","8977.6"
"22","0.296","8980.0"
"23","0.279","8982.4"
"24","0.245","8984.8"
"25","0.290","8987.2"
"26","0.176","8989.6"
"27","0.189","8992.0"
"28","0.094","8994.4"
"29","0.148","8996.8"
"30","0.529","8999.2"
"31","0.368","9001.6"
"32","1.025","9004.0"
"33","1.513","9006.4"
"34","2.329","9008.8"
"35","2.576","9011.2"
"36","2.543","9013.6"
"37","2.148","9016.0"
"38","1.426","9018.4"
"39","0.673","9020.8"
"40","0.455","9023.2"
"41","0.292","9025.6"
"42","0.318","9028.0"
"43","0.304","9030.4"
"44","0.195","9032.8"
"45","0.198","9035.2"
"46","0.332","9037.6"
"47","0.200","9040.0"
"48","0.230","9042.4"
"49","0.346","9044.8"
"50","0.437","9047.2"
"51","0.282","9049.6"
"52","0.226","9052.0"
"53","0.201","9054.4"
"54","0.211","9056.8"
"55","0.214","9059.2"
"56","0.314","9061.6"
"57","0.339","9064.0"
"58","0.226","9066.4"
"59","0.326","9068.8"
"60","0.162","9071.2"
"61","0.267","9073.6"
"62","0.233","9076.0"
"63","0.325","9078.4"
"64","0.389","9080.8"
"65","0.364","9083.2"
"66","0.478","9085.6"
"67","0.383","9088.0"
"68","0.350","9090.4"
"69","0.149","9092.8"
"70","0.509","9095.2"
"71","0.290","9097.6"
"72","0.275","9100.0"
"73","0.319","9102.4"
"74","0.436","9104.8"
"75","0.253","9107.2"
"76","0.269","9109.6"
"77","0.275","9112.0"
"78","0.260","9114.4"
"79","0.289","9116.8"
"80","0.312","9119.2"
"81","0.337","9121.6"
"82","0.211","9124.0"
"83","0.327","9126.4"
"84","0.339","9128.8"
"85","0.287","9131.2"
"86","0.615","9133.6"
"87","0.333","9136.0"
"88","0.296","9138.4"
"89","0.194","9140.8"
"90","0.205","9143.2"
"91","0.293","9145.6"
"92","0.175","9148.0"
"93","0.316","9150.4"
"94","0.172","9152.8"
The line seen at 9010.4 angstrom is [O II] 3727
